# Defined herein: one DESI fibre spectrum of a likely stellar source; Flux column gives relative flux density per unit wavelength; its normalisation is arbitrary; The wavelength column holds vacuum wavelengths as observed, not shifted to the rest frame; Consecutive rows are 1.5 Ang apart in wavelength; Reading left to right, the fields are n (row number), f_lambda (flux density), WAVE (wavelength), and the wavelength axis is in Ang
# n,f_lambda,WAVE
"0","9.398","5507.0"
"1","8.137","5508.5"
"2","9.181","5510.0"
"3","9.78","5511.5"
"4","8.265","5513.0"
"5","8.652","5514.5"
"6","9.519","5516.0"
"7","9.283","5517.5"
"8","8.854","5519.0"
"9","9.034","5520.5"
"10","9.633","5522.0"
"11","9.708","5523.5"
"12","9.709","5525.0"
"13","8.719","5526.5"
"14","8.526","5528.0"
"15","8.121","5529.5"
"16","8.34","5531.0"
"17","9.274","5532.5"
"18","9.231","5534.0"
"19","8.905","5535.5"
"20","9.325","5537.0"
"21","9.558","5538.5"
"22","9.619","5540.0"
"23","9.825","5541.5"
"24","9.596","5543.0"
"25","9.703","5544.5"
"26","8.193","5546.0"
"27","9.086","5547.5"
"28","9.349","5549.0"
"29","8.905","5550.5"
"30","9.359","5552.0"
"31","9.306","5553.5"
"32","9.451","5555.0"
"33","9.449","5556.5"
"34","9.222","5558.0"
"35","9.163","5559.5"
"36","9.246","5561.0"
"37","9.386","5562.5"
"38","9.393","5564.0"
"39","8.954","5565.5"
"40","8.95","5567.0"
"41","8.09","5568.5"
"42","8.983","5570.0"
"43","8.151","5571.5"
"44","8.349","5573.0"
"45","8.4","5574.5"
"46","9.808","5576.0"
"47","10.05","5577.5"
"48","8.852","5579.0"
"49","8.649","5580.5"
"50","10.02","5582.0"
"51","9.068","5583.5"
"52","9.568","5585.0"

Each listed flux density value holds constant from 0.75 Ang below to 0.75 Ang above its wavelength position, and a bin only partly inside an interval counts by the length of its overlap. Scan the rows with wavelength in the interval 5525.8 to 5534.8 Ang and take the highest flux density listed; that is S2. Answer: 9.274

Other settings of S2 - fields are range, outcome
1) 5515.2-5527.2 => 9.709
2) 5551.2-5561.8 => 9.451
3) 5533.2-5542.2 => 9.825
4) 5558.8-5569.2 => 9.393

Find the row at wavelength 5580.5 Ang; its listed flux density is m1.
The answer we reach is 8.649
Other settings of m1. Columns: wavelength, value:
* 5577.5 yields 10.05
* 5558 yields 9.222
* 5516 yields 9.519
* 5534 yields 9.231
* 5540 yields 9.619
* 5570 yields 8.983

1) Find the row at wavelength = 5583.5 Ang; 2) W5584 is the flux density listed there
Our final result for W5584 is 9.068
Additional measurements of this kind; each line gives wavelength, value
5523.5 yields 9.708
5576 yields 9.808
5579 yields 8.852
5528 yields 8.526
